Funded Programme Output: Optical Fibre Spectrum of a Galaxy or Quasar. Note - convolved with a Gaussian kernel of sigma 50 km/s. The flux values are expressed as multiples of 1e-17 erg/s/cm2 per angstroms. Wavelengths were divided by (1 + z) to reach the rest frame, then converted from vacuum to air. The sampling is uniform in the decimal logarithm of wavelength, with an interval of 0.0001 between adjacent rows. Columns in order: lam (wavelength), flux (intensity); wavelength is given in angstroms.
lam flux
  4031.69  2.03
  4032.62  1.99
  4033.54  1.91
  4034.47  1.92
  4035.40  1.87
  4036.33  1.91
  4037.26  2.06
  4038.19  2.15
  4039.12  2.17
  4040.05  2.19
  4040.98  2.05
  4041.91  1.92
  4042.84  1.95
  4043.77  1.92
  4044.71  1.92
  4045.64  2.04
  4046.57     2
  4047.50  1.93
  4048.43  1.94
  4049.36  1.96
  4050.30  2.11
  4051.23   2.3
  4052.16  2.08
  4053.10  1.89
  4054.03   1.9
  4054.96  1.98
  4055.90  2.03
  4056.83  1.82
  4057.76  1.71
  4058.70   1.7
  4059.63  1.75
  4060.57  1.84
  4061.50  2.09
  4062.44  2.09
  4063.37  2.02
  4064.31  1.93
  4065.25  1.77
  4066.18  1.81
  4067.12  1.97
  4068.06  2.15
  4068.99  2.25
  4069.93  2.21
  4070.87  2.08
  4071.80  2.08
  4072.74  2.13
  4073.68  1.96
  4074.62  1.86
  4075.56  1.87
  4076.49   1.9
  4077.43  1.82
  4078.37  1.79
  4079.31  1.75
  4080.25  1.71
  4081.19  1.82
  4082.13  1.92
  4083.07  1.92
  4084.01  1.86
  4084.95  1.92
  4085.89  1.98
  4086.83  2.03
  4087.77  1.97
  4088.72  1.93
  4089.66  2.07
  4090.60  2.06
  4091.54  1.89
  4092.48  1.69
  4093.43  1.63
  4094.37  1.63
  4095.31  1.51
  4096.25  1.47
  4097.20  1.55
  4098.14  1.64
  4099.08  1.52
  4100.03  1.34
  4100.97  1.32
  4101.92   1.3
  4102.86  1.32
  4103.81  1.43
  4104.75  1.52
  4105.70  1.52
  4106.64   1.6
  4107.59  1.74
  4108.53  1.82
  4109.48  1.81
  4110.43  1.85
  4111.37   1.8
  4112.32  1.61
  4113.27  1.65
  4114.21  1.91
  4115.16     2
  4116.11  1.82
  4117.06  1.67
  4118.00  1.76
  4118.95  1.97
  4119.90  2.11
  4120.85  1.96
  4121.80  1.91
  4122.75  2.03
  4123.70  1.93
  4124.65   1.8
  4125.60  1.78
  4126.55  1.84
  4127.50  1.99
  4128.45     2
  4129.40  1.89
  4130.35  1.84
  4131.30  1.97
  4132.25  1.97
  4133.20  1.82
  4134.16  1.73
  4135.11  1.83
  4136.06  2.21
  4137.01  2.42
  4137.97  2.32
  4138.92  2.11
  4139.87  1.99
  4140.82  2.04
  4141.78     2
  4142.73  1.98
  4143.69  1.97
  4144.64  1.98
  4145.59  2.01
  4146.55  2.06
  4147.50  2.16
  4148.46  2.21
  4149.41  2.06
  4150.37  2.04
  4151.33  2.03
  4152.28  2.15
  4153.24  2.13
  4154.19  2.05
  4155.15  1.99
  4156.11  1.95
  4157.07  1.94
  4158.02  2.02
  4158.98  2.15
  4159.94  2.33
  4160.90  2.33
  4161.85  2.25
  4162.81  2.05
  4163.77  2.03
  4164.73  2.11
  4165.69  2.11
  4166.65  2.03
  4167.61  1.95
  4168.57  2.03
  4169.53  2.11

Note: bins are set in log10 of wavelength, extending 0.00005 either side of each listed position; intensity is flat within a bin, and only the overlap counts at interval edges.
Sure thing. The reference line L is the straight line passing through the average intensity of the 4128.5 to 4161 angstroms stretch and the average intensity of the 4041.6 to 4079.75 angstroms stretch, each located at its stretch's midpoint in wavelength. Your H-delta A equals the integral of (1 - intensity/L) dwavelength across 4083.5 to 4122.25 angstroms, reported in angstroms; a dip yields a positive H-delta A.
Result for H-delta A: 5.2 angstroms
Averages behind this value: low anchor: 1.96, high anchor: 2.05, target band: 1.73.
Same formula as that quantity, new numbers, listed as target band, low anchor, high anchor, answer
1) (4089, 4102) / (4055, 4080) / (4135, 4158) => 2.3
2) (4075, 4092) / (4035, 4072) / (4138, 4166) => 1.0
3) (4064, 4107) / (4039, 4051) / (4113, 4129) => 3.5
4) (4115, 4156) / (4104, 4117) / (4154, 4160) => -2.0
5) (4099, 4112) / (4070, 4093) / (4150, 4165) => 2.7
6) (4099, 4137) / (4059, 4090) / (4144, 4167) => 4.5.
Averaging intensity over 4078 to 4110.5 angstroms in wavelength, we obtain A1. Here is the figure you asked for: 1.71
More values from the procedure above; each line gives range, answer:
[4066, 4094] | 1.93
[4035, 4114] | 1.86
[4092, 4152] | 1.83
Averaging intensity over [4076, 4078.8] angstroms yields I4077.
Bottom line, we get 1.84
